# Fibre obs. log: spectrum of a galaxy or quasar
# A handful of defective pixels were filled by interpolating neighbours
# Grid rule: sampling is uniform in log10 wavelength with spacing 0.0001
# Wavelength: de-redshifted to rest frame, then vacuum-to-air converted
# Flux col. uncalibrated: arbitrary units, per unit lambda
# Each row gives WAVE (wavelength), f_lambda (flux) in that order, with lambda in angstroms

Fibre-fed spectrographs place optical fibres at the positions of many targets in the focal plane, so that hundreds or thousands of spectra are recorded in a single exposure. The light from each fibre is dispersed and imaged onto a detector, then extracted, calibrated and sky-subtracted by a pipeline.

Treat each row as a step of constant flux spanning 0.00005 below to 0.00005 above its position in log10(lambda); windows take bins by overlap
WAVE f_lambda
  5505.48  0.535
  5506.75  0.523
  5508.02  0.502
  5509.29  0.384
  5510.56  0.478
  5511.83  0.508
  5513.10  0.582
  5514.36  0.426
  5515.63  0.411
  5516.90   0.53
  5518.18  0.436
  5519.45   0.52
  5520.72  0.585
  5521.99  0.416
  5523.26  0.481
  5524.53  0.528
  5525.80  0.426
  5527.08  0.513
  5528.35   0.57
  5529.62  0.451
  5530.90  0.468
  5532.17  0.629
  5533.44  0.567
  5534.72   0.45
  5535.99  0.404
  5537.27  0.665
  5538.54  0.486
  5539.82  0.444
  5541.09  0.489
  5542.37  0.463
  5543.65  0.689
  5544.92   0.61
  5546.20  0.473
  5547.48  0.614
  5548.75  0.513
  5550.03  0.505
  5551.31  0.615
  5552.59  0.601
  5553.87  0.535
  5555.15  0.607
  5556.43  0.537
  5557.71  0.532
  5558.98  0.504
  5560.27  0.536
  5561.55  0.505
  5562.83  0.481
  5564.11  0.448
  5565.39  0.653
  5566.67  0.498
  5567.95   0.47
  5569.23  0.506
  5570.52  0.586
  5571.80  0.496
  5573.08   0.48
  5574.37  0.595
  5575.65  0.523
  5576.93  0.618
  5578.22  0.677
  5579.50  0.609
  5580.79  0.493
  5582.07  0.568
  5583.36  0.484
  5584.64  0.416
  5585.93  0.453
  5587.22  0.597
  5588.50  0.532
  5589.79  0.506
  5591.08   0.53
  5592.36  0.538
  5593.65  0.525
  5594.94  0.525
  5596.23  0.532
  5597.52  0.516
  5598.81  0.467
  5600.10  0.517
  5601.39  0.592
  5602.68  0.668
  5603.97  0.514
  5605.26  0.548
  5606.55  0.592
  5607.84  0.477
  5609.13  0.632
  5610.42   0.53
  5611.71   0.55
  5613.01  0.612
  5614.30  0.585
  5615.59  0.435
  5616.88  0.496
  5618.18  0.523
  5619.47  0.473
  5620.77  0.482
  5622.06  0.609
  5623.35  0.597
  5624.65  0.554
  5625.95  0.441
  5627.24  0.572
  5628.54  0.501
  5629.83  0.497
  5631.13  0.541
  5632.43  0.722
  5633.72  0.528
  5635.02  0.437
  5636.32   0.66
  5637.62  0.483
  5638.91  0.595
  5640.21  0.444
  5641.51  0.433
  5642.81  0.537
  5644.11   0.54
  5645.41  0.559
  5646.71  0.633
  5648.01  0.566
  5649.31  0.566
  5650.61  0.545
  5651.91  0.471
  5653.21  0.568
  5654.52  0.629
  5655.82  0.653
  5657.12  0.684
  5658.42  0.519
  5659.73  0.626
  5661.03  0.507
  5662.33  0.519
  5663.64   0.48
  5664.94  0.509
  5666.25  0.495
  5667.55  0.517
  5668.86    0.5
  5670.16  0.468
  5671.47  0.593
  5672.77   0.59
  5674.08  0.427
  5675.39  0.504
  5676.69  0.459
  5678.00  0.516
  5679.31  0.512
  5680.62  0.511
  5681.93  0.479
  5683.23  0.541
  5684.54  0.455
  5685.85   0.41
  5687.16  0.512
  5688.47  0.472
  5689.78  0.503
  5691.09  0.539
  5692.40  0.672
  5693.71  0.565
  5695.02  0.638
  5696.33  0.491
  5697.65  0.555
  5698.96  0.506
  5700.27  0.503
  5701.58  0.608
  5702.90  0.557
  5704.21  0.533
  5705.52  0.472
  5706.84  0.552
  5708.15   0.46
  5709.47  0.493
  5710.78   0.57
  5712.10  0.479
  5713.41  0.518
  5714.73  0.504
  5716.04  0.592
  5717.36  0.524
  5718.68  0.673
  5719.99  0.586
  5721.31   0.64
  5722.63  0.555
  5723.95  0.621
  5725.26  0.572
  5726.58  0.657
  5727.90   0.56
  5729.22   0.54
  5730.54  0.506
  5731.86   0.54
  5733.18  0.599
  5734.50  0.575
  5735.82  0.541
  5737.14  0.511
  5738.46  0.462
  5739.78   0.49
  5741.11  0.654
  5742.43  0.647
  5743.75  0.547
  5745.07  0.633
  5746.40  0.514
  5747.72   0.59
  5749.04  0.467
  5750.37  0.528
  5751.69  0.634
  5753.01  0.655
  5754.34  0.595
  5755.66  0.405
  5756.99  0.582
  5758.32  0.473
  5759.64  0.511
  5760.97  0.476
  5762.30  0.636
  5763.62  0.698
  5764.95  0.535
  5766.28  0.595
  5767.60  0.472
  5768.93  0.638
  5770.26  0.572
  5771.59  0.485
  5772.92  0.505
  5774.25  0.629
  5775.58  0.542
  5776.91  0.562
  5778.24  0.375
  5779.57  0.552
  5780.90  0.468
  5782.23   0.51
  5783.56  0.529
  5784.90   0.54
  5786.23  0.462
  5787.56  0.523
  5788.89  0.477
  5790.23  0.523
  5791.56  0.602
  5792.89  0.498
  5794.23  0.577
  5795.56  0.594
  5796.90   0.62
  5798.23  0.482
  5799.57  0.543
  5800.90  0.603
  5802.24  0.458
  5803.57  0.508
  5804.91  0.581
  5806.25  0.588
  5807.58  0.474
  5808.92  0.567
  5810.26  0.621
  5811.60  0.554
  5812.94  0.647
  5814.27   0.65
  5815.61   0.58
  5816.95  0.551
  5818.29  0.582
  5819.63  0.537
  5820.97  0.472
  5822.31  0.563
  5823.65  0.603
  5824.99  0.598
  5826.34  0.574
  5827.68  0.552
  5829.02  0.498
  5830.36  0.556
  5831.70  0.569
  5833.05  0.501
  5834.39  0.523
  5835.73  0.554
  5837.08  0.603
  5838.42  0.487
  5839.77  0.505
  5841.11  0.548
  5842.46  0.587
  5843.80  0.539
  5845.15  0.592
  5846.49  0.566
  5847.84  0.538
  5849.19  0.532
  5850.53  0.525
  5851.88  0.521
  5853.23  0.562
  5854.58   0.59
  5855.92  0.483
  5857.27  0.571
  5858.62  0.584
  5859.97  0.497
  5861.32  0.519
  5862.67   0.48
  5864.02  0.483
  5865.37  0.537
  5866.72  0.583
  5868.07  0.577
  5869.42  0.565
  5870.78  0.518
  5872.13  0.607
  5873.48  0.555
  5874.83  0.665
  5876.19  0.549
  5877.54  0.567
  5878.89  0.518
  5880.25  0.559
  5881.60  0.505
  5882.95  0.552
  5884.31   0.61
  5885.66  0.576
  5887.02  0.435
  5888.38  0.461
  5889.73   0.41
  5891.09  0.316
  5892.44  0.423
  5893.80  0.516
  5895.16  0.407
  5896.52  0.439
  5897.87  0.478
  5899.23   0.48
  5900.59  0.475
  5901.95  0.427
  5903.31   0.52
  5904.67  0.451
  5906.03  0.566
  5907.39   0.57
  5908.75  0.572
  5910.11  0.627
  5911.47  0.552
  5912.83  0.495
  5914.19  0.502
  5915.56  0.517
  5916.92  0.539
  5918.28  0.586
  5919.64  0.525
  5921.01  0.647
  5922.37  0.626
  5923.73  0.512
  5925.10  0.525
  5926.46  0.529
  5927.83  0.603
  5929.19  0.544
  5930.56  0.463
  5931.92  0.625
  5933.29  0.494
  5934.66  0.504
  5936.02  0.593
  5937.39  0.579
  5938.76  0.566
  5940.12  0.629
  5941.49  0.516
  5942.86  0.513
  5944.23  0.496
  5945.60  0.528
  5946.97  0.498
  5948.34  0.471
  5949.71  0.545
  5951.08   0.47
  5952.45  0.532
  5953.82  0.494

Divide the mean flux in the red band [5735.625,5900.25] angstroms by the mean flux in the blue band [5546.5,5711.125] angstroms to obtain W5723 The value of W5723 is 1.01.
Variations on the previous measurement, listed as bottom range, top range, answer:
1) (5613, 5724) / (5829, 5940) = 0.99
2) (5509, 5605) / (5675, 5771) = 1.04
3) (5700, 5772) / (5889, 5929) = 0.92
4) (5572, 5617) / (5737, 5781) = 1.02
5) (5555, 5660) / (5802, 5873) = 1.02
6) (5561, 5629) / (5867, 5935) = 0.98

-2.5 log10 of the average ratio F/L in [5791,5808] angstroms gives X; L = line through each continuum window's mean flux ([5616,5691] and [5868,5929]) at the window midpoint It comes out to -0.05 mag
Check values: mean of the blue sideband 0.529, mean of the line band 0.549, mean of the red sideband 0.525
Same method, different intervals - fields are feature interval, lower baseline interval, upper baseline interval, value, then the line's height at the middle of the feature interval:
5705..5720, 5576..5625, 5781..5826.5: 0.03 mag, 0.547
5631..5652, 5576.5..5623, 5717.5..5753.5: 0.01 mag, 0.55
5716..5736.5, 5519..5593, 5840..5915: -0.10 mag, 0.527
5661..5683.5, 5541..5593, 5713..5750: 0.10 mag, 0.556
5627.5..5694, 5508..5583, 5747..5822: 0.00 mag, 0.535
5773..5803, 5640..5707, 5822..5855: 0.03 mag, 0.545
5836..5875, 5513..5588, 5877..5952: -0.05 mag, 0.522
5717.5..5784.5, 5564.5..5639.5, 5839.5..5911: -0.05 mag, 0.532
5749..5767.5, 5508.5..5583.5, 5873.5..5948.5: -0.07 mag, 0.525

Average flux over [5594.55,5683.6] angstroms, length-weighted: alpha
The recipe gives 0.538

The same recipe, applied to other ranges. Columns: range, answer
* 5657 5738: 0.536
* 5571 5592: 0.537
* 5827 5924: 0.53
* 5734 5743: 0.553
